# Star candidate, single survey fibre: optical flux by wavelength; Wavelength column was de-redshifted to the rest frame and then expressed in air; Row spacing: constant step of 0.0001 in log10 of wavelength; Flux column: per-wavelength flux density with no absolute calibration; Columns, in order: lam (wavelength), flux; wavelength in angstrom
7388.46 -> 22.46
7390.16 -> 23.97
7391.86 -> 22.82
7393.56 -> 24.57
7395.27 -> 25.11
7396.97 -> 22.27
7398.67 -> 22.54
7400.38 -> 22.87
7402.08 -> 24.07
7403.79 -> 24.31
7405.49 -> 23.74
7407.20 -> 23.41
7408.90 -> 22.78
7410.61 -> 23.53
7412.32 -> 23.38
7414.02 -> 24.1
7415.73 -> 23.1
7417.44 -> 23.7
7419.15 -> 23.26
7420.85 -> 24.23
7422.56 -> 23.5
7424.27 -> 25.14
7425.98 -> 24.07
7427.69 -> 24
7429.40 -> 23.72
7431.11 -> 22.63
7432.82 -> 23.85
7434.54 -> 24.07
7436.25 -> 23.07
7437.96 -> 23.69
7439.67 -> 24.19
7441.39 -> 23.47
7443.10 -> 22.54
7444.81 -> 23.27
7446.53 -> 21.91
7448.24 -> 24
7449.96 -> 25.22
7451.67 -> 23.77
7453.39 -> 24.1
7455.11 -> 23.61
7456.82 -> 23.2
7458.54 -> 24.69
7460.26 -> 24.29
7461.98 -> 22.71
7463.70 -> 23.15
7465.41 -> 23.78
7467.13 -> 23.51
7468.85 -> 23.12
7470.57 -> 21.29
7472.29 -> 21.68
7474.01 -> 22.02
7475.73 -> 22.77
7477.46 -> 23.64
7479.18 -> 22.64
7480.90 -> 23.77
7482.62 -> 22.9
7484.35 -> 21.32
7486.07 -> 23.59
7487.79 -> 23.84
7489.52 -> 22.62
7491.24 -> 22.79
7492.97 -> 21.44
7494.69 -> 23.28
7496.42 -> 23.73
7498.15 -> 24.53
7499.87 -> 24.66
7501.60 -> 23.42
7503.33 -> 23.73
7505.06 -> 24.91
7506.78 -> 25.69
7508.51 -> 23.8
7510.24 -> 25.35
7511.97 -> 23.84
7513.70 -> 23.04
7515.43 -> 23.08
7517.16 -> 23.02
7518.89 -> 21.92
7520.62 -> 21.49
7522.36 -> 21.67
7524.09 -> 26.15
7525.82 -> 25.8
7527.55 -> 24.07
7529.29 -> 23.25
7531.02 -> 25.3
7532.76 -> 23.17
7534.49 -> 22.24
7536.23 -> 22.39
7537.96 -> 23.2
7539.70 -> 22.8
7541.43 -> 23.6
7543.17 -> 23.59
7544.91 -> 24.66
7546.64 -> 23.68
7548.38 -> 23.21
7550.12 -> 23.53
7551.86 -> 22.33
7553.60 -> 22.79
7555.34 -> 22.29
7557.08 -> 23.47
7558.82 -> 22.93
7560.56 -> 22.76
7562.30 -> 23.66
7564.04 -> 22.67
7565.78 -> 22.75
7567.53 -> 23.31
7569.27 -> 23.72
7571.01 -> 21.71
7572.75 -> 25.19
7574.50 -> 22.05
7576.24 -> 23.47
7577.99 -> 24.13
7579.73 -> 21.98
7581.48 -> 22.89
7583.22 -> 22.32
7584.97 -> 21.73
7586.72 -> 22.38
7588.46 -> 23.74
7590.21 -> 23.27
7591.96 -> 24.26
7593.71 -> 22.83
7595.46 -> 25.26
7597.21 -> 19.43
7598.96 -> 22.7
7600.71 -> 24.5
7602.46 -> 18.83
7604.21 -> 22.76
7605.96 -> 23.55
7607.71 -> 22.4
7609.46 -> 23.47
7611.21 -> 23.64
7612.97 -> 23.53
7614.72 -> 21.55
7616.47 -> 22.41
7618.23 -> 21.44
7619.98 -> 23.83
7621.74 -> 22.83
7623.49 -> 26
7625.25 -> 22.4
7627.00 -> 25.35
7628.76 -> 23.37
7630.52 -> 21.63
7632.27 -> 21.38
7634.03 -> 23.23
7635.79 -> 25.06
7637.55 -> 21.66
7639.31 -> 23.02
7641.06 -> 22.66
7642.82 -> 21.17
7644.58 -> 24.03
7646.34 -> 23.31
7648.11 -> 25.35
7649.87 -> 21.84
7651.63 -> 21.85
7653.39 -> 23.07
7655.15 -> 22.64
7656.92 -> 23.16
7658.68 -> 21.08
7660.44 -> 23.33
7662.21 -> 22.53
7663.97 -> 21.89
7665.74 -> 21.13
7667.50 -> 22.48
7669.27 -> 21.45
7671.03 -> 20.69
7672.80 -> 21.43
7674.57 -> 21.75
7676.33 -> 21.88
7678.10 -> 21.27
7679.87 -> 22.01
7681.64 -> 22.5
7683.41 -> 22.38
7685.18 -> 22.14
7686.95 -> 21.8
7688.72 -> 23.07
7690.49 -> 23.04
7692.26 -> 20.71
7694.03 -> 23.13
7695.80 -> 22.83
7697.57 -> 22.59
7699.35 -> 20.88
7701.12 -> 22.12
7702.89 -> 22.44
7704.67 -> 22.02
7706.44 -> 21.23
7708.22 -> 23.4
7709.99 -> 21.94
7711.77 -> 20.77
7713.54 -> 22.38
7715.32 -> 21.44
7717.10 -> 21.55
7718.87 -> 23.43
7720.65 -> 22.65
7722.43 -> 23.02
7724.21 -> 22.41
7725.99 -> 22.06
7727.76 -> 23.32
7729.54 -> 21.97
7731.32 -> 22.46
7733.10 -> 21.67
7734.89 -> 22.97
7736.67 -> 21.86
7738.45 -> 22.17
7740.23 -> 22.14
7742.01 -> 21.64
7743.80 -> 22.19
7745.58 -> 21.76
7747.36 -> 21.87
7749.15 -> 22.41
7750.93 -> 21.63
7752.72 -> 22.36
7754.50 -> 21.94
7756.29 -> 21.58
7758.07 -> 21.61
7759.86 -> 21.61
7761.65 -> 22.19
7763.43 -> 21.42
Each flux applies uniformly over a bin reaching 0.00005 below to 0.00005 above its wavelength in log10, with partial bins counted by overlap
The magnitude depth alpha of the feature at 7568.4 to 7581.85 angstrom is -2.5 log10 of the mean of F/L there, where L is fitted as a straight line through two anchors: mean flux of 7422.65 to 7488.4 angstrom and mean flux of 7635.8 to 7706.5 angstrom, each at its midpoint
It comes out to -0.018 mag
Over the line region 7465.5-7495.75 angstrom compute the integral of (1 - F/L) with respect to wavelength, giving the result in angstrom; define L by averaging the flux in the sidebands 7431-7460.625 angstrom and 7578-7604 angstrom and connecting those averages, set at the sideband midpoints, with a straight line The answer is 0.8 angstrom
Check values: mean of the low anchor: 23.7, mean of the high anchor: 22.6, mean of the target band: 22.7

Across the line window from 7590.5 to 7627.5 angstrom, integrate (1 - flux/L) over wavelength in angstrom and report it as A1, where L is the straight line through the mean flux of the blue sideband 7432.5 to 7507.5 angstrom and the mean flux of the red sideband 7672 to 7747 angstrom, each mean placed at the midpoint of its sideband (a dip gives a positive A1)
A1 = -0.50 angstrom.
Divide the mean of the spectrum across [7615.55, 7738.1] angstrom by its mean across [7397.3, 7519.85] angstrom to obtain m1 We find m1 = 0.96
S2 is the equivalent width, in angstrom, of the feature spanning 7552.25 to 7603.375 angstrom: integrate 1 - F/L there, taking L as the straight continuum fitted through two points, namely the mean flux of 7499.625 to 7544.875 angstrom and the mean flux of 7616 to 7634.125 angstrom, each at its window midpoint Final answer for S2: 1.1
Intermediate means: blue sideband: 23.7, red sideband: 23.1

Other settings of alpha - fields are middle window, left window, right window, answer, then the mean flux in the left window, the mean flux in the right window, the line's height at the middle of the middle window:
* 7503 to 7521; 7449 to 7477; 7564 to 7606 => -0.026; 23.3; 22.8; 23.1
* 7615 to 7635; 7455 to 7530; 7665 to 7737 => -0.022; 23.4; 22.1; 22.6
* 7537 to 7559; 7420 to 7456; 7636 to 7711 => -0.009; 23.7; 22.3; 23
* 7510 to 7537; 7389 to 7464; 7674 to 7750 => -0.015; 23.6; 22.2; 23.1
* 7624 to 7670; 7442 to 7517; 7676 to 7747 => -0.010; 23.4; 22.2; 22.5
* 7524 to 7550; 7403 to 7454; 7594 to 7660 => -0.024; 23.7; 22.9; 23.2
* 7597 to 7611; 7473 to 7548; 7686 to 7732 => 0.022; 23.4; 22.3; 22.9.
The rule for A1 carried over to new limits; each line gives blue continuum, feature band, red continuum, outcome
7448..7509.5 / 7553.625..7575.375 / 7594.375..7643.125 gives 0.0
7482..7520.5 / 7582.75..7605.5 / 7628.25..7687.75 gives 0.2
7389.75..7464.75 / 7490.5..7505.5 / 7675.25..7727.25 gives -0.2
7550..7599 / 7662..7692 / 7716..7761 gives 0.7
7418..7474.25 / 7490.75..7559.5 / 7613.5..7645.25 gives -0.7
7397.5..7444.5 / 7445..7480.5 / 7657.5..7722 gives 0.1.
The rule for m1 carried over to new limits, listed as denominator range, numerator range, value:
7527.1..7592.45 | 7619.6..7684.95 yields 0.98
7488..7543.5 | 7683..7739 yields 0.94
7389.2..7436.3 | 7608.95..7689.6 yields 0.96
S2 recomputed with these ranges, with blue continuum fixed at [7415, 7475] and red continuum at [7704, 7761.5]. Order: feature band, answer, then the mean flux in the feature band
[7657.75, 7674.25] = 0.5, 21.8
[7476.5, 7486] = 0.2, 22.9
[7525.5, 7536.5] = -0.3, 23.7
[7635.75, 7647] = -0.1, 22.8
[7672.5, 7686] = 0.3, 21.9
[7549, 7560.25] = 0.0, 22.9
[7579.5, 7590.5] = 0.1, 22.6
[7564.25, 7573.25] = -0.1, 23.2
